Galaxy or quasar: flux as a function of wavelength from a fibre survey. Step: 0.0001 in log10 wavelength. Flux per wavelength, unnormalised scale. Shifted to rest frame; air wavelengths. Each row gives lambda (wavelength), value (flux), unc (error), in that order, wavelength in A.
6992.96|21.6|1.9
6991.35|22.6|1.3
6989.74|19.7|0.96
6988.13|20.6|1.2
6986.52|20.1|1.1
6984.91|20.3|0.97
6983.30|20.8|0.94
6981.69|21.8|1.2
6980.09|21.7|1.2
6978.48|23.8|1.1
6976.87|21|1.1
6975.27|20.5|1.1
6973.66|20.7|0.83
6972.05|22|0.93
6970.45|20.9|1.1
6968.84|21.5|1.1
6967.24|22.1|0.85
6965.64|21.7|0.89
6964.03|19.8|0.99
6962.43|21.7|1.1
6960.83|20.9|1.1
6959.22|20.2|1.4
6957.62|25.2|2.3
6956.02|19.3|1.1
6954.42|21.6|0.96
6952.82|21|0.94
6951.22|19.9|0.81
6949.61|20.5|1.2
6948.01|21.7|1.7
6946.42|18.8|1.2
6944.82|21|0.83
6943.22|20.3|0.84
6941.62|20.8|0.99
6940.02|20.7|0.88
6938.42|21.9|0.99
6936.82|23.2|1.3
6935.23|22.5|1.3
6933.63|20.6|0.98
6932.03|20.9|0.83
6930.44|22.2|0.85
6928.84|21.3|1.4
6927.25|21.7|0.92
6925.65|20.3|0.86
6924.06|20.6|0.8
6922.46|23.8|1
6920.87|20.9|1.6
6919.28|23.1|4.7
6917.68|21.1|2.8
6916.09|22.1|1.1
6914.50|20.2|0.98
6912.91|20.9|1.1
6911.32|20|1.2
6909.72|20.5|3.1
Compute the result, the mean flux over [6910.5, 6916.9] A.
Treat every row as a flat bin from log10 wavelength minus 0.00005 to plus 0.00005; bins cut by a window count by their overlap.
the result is 20.8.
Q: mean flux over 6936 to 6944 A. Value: 21.4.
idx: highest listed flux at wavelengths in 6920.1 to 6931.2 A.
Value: 23.8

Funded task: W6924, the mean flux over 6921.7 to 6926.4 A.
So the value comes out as 21.6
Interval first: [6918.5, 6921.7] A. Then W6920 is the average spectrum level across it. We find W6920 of 22.1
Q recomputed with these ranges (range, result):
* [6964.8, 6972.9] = 21.6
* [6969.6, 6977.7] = 21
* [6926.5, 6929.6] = 21.5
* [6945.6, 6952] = 20.2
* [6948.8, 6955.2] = 20.7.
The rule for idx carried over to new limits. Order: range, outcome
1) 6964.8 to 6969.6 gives 22.1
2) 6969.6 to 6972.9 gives 22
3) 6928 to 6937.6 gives 23.2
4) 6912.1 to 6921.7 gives 23.1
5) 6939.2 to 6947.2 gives 21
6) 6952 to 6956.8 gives 21.6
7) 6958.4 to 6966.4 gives 21.7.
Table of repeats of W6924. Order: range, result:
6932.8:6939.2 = 22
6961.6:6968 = 21.3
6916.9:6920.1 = 22.1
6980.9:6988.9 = 20.7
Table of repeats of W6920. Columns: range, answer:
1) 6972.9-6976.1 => 20.6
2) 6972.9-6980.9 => 21.6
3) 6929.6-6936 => 21.5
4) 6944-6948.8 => 20.5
